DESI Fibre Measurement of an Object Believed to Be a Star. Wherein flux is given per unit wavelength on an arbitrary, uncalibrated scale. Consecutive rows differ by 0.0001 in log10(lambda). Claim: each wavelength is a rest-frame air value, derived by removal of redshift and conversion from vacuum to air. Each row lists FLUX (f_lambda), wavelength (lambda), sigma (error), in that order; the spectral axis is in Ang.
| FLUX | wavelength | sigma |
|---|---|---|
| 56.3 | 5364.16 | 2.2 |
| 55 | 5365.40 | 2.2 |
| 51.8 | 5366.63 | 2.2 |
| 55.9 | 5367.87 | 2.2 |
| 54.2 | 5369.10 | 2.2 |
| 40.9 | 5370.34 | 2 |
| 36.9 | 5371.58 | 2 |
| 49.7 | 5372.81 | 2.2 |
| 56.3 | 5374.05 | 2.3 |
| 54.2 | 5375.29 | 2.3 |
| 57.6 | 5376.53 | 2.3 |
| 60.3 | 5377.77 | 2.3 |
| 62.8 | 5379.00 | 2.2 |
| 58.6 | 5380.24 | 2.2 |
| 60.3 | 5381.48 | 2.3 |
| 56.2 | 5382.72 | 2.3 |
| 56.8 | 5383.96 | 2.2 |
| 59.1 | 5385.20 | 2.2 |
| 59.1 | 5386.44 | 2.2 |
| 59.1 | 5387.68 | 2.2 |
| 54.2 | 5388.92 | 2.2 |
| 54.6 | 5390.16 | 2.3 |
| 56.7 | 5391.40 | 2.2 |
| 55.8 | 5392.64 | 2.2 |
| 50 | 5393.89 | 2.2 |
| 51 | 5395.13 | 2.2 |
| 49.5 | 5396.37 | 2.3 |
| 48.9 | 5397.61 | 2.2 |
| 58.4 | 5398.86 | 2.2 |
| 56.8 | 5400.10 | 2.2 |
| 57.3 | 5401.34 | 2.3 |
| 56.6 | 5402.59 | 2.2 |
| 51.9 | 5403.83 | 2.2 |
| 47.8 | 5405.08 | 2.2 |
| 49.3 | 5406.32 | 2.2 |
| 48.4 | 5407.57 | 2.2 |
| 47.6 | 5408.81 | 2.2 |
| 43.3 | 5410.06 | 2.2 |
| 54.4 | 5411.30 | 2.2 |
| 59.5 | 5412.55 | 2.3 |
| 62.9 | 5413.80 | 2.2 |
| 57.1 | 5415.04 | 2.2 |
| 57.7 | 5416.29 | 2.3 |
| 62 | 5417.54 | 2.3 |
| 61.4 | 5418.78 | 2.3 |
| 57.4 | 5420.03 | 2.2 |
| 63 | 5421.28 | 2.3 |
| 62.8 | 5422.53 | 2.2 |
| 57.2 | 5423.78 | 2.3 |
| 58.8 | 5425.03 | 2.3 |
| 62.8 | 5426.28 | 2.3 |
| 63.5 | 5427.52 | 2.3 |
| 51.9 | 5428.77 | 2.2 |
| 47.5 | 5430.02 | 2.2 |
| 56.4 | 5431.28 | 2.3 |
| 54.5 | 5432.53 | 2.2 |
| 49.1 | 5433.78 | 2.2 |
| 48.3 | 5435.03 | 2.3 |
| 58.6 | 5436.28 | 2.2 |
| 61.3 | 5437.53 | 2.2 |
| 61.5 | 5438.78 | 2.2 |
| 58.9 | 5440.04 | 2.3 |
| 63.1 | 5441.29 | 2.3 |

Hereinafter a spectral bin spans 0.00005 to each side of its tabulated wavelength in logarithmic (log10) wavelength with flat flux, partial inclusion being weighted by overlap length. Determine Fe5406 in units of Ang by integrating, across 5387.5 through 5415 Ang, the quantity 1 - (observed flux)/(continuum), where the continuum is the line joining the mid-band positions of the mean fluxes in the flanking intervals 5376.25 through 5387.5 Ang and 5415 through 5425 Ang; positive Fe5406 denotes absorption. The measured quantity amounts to 2.8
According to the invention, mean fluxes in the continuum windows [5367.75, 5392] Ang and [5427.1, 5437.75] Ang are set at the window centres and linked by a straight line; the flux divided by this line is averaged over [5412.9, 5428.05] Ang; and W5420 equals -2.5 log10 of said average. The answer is -0.12 mag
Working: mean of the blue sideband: 55.2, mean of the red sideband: 54.1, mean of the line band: 60.5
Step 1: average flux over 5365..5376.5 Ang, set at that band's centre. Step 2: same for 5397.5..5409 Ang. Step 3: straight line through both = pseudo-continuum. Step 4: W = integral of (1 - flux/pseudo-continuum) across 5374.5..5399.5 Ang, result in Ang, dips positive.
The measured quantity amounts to -2.2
